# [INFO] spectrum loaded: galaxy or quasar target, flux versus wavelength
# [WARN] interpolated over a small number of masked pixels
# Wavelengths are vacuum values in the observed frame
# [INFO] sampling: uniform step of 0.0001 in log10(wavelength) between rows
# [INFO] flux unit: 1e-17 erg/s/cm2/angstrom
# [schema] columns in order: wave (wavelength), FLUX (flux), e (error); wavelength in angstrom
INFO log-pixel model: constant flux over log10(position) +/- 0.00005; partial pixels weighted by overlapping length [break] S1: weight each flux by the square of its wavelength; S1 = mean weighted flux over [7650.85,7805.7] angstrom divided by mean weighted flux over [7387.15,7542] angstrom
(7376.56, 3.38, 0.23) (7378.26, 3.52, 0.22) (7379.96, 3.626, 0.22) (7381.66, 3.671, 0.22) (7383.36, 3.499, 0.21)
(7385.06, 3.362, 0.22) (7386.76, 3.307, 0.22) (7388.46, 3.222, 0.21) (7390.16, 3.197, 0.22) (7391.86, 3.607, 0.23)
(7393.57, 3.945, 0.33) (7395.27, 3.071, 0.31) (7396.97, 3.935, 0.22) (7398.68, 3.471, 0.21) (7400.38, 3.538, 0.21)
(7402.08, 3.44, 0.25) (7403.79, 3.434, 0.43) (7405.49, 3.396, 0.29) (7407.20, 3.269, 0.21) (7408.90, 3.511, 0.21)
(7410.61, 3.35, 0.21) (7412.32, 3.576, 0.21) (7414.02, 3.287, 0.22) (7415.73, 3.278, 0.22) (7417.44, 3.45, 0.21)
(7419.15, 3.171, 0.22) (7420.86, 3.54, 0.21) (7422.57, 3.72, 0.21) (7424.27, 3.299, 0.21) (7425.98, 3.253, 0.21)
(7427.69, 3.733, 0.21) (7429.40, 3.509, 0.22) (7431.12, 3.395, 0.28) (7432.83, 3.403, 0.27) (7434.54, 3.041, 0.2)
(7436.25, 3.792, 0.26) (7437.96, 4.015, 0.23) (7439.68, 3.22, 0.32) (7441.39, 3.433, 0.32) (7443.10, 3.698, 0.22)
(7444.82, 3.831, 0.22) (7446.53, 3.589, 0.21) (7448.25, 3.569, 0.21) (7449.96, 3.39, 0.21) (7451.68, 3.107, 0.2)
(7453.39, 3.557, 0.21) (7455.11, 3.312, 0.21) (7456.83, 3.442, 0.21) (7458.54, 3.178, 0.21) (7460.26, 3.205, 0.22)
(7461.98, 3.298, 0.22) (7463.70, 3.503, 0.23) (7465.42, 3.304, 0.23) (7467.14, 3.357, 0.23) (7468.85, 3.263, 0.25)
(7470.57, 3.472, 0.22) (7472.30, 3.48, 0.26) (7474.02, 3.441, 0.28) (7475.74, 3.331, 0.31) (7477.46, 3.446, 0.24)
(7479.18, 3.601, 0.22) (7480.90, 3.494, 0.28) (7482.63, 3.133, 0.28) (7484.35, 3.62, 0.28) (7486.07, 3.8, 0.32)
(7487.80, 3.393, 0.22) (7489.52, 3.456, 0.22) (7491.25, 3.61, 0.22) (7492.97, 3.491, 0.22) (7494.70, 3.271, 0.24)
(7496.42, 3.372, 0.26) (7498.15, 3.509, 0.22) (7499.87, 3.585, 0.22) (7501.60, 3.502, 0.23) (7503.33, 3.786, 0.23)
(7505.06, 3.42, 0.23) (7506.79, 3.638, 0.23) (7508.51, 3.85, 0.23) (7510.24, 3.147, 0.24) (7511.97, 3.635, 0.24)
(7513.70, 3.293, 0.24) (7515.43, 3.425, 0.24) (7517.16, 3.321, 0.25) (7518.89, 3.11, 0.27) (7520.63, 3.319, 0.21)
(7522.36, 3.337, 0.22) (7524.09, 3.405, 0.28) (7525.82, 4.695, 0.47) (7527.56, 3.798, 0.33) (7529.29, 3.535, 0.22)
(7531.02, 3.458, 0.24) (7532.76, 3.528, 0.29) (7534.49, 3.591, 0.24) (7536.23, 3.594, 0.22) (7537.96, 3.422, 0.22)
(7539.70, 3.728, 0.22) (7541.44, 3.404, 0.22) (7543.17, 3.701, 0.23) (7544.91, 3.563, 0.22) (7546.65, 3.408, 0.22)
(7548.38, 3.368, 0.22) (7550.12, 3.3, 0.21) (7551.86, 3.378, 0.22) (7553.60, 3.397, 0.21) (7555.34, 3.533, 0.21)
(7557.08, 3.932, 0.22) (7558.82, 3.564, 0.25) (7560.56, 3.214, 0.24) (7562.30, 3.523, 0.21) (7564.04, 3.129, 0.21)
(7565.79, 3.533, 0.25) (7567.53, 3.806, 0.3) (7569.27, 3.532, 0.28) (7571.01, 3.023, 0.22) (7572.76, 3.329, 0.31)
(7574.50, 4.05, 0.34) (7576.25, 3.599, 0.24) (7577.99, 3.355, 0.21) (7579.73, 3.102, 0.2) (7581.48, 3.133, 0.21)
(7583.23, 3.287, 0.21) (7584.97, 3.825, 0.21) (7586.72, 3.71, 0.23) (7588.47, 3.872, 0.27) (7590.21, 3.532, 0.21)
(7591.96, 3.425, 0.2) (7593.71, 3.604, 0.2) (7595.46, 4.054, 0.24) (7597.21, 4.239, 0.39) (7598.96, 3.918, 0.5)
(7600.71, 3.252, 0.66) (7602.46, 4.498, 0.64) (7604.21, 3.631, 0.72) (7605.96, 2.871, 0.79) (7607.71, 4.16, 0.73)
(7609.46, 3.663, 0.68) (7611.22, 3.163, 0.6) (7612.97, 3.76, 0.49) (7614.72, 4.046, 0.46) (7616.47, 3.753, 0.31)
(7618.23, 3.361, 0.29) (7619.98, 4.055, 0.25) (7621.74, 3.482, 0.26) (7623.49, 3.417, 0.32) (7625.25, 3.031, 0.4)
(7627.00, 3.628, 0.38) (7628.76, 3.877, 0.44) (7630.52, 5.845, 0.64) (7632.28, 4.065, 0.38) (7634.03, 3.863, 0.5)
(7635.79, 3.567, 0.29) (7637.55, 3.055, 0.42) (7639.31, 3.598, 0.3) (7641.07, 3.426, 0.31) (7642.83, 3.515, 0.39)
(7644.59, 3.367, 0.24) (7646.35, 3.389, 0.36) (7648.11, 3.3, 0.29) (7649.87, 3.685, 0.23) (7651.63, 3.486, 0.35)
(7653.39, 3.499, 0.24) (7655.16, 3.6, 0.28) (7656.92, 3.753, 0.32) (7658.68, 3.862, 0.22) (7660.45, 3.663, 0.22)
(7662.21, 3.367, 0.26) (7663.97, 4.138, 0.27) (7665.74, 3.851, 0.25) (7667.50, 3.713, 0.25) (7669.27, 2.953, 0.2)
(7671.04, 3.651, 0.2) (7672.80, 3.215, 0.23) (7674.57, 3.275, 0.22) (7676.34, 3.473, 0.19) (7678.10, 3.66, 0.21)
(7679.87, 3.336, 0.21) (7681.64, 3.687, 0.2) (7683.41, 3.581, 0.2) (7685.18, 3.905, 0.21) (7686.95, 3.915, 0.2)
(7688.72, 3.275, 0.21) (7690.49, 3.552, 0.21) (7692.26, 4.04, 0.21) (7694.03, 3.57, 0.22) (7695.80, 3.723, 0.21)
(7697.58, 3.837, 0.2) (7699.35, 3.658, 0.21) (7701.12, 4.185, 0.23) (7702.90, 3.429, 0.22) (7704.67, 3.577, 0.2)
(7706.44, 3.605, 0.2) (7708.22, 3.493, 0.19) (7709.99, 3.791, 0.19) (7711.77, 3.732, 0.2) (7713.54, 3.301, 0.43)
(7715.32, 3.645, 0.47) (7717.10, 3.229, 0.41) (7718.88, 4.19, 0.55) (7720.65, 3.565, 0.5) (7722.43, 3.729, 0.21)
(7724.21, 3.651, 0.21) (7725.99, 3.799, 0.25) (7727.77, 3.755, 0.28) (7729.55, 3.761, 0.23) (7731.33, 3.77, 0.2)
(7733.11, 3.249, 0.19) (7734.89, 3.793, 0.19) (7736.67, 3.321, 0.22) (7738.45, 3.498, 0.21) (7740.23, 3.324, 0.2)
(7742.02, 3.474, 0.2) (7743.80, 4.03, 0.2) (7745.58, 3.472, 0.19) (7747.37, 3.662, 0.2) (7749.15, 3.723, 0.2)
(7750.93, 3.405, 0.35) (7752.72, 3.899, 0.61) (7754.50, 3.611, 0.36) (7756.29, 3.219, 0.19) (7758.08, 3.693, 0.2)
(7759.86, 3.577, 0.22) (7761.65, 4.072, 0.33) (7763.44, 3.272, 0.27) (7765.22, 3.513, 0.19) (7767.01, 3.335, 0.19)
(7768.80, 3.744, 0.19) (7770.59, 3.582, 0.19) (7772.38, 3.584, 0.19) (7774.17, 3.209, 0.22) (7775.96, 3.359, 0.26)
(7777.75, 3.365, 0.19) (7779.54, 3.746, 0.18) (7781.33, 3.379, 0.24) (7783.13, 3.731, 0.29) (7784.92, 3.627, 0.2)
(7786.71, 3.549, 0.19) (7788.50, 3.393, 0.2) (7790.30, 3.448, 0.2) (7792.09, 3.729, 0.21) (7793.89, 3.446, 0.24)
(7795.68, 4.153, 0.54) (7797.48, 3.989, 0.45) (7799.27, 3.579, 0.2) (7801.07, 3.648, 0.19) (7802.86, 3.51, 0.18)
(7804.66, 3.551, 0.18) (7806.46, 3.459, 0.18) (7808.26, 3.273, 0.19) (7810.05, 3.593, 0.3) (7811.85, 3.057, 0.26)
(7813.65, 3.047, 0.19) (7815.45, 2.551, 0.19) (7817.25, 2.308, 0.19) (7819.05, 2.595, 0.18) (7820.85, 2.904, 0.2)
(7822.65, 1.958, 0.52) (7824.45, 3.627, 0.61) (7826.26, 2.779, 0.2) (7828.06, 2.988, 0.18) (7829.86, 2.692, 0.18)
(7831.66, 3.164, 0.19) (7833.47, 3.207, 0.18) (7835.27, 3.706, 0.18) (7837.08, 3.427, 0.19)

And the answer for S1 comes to 1.11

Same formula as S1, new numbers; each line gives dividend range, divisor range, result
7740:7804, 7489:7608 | 1.07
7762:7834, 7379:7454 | 1.06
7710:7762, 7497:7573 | 1.09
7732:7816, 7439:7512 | 1.10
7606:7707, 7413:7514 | 1.11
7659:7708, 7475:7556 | 1.08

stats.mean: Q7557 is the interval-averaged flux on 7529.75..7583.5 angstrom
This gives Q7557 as 3.47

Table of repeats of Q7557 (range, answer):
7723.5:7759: 3.61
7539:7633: 3.62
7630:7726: 3.64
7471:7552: 3.5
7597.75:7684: 3.64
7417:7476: 3.44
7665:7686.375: 3.53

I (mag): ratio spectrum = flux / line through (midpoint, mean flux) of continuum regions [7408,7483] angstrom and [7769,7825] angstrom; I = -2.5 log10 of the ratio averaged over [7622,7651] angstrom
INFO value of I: -0.083 mag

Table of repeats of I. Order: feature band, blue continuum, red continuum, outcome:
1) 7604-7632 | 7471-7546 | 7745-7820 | -0.07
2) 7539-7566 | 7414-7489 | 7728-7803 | 0.00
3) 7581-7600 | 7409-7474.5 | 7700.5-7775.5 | -0.05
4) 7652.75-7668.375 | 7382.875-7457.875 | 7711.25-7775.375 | -0.05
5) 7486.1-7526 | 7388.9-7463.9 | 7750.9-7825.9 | -0.01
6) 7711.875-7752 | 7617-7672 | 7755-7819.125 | -0.03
